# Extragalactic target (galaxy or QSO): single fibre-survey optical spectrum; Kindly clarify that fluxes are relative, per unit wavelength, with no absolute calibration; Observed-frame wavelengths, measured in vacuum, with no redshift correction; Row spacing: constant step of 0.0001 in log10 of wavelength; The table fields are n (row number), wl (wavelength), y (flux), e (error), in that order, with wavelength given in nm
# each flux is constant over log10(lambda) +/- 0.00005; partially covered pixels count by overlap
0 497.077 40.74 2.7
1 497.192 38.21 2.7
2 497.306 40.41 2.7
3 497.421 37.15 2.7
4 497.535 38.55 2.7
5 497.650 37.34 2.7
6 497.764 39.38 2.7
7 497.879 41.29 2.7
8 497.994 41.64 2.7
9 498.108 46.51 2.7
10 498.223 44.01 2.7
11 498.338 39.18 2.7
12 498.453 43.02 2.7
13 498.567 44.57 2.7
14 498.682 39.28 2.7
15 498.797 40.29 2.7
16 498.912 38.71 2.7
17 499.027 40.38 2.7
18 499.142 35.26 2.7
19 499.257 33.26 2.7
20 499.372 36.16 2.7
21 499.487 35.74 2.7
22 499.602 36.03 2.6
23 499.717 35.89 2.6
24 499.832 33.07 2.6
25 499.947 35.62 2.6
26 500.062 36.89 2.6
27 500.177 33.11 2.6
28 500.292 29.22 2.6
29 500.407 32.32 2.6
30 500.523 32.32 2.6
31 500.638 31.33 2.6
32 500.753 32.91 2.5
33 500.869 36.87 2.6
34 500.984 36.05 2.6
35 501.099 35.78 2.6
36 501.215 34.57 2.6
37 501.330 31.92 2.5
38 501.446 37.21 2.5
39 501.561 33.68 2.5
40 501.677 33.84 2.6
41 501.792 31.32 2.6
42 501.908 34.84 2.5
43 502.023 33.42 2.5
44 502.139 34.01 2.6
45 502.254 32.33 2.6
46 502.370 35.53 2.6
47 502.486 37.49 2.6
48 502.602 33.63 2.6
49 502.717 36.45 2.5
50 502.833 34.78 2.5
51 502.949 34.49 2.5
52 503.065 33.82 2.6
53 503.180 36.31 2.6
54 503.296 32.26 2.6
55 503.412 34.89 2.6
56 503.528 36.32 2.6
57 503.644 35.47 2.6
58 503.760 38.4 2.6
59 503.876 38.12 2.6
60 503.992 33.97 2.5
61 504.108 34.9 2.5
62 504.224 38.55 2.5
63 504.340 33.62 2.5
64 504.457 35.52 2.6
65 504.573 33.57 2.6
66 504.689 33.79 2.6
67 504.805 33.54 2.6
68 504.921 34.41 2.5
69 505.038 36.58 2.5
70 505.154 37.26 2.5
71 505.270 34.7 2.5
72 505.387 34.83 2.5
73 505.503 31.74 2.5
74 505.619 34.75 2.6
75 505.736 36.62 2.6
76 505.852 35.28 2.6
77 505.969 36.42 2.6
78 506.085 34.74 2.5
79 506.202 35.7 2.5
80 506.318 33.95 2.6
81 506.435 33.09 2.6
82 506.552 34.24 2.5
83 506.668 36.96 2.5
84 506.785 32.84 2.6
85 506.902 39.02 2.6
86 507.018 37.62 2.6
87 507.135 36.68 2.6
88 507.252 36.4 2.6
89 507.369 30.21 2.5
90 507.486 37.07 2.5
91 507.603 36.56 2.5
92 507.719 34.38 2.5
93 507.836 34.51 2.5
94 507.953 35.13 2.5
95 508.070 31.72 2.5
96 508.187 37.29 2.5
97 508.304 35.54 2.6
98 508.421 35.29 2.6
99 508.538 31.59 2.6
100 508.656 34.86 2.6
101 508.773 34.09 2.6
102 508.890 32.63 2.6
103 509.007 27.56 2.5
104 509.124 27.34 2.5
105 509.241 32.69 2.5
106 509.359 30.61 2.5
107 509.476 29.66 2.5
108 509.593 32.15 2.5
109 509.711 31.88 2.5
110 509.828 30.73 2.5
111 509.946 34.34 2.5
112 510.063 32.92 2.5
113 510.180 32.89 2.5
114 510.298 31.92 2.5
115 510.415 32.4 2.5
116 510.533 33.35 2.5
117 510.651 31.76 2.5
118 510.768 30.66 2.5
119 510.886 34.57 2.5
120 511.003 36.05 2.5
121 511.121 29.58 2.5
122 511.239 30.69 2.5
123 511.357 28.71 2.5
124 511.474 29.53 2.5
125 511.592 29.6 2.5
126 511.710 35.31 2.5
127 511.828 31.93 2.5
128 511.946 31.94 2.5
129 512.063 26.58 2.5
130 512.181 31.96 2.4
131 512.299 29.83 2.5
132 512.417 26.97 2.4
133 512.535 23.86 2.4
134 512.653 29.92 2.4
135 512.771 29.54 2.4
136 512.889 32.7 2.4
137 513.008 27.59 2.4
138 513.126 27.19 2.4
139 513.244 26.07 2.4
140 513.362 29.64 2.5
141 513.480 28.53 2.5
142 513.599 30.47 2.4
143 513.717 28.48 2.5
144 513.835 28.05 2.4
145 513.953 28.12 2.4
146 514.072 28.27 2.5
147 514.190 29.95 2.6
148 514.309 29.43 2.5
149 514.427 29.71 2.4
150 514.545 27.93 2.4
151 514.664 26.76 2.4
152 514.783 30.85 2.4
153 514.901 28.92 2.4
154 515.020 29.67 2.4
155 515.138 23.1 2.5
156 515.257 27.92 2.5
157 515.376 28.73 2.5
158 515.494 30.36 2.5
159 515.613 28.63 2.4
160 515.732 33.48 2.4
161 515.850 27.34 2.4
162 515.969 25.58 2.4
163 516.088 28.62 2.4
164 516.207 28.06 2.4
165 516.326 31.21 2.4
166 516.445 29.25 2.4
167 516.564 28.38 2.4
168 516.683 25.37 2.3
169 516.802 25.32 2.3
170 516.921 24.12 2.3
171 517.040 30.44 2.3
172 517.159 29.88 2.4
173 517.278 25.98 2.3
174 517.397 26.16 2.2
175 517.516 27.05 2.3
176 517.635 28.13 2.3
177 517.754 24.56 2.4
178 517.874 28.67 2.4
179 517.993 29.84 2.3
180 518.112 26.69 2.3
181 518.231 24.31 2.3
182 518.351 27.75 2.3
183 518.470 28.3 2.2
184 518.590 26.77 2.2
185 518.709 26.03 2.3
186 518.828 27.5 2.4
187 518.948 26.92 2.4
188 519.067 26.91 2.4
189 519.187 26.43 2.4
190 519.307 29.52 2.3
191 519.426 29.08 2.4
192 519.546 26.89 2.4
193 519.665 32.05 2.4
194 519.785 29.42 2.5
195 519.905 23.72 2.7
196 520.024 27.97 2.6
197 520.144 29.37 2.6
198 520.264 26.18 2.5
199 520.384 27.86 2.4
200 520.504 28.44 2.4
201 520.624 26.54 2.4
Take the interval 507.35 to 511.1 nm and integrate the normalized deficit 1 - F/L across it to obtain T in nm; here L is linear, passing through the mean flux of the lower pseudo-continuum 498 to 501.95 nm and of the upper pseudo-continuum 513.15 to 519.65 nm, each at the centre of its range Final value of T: -0.16 nm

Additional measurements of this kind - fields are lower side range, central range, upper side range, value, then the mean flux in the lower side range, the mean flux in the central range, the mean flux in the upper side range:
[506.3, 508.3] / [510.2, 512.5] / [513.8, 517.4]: 0.05 nm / 35.2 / 31.2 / 28.3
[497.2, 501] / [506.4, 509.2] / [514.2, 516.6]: -0.13 nm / 37.4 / 34.3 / 28.7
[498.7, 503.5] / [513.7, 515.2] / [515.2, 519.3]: 0.03 nm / 34.8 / 28.4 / 27.7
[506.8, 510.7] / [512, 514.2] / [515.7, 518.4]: 0.13 nm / 33.4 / 28.6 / 27.6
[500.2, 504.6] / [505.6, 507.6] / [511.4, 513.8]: -0.19 nm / 34.5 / 35.4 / 29.4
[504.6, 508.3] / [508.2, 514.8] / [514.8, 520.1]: 0.23 nm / 35.1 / 30.6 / 27.8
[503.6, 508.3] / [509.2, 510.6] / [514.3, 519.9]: 0.02 nm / 35.3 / 32.1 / 27.9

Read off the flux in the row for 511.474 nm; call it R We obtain 29.53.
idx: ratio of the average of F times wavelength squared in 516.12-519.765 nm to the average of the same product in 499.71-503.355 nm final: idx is 0.9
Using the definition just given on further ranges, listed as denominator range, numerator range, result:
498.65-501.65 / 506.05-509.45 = 1.00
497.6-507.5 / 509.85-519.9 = 0.85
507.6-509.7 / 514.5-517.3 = 0.88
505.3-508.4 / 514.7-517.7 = 0.83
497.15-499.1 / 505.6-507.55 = 0.90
